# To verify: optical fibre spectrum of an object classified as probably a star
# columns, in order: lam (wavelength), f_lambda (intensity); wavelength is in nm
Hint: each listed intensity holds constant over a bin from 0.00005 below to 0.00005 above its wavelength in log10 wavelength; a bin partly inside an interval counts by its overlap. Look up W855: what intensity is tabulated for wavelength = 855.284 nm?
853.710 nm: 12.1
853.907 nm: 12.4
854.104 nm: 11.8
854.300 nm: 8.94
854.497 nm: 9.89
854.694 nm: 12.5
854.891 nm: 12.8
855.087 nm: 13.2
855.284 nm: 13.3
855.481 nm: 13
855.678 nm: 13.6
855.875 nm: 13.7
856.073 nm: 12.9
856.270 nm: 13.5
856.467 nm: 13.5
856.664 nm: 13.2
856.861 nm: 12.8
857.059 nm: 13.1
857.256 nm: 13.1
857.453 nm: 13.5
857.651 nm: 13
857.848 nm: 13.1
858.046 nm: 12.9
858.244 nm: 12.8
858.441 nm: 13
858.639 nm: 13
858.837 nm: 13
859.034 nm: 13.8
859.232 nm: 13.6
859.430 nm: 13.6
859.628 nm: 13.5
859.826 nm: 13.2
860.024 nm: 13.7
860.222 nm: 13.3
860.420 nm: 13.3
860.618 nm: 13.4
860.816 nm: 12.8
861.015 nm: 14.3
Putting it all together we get 13.3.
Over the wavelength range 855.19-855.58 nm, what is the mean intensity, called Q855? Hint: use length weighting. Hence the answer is 13.1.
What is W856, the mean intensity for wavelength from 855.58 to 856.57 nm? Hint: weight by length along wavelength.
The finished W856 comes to 13.4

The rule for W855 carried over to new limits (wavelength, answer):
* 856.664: 13.2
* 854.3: 8.94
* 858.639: 13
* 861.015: 14.3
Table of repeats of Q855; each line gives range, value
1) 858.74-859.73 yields 13.5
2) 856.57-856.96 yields 13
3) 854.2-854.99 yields 11.1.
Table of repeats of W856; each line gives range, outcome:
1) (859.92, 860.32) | 13.5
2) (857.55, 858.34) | 12.9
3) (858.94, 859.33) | 13.7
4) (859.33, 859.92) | 13.4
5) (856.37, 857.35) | 13.1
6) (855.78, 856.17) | 13.3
